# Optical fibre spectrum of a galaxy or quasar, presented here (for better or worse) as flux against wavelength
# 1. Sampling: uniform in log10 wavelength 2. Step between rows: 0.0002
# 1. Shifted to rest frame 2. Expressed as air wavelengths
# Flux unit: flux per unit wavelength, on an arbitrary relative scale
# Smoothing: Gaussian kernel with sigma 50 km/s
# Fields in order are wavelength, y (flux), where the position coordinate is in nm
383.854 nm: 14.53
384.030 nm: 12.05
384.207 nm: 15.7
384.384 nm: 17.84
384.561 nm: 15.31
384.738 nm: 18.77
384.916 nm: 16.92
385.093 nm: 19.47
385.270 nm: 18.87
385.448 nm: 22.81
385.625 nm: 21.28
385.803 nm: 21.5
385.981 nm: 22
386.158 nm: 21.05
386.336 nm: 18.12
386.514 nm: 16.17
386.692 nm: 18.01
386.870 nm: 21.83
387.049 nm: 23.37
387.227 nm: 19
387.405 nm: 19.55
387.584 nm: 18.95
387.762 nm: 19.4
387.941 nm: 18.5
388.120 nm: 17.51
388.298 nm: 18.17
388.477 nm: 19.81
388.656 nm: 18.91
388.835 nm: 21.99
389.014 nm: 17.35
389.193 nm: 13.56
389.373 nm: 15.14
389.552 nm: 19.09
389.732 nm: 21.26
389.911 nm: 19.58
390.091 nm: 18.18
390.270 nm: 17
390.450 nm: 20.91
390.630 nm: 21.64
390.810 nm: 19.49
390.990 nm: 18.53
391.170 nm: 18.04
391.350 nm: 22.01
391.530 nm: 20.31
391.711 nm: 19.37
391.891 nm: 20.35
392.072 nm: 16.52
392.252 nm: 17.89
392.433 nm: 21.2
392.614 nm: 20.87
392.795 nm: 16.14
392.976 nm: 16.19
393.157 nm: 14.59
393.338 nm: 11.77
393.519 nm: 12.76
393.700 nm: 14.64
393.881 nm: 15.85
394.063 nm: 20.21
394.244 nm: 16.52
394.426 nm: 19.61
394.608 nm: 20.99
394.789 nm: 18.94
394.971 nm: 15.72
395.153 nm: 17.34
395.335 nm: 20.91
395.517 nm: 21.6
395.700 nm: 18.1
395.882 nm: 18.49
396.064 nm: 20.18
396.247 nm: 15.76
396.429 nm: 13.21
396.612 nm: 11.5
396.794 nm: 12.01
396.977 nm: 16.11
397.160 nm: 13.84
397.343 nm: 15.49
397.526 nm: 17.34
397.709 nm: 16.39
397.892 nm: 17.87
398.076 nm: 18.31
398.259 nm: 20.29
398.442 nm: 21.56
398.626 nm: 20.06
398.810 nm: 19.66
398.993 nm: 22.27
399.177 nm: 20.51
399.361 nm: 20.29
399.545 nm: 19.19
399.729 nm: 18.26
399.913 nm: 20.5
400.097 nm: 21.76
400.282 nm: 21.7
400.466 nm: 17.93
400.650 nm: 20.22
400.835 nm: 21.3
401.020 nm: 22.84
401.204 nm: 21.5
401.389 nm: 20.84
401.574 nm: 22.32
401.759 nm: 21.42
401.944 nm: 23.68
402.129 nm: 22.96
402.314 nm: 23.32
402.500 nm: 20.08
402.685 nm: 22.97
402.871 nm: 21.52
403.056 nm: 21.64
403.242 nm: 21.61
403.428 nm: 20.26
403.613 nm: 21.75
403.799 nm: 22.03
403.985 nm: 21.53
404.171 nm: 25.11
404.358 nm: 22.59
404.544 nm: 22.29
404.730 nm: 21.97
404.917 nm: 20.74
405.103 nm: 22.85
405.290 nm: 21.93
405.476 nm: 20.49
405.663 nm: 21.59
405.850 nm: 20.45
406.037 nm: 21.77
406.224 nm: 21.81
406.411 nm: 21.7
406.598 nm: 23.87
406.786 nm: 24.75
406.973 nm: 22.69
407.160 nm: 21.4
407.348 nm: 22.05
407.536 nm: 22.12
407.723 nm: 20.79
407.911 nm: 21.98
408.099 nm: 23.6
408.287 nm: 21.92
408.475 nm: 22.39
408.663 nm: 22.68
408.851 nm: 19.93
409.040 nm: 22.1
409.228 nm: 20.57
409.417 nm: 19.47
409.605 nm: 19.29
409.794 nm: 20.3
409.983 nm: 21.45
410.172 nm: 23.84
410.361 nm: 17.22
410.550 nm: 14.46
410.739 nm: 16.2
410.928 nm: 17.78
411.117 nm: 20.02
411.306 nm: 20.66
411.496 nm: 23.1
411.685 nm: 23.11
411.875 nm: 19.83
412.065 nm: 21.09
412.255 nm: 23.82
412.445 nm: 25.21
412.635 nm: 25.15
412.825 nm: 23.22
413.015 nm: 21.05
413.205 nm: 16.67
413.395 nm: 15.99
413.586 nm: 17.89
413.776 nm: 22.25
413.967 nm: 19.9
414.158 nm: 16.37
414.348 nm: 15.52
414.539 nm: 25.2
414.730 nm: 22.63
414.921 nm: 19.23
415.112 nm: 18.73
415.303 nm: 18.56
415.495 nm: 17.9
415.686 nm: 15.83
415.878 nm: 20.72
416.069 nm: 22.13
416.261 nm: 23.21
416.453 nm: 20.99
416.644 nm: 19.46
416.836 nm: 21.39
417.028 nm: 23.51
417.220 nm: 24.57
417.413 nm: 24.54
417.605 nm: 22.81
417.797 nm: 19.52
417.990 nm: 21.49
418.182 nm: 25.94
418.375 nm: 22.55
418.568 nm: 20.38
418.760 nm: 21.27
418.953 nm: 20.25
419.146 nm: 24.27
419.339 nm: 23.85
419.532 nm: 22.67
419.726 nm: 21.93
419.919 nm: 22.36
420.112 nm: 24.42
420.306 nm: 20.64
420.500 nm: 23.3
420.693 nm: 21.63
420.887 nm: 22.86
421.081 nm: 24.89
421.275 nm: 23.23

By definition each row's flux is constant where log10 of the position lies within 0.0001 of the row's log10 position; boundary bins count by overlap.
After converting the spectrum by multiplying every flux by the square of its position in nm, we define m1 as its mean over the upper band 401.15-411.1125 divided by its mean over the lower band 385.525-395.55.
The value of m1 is 1.24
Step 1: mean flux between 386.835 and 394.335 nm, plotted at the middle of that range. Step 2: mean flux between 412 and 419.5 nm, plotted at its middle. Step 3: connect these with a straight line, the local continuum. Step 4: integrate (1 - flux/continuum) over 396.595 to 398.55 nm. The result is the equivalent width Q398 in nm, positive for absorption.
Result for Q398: 0.26 nm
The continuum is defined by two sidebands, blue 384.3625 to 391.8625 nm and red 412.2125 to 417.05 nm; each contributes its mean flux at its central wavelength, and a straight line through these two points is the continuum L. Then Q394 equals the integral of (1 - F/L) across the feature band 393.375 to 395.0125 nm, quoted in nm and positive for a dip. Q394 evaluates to 0.20 nm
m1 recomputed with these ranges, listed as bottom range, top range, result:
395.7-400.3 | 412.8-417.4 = 1.21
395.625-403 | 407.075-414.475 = 1.12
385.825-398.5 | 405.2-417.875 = 1.27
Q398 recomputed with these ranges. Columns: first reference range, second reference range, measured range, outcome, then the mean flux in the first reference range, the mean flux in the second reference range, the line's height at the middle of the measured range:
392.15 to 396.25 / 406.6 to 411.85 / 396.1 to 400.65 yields 0.141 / 17.7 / 21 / 18.6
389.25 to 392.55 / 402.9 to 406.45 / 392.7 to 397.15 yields 0.752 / 19.2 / 21.8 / 20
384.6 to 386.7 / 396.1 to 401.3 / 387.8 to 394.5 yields 0.338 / 19.5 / 18.5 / 19.1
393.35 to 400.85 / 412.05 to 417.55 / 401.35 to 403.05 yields -0.295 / 18.1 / 20.8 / 18.9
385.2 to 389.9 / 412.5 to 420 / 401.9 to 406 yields -0.321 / 19.4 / 21.1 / 20.4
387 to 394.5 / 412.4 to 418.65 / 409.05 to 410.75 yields 0.069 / 18.3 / 20.9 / 20.3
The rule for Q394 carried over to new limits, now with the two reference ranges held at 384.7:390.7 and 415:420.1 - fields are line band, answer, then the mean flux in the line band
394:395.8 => 0.08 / 19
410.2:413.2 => 0.06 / 20.7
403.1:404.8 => -0.13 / 22.1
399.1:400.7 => 0.02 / 20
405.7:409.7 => -0.18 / 21.8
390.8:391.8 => 0.00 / 19.6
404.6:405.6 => -0.05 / 21.6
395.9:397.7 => 0.43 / 15.3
